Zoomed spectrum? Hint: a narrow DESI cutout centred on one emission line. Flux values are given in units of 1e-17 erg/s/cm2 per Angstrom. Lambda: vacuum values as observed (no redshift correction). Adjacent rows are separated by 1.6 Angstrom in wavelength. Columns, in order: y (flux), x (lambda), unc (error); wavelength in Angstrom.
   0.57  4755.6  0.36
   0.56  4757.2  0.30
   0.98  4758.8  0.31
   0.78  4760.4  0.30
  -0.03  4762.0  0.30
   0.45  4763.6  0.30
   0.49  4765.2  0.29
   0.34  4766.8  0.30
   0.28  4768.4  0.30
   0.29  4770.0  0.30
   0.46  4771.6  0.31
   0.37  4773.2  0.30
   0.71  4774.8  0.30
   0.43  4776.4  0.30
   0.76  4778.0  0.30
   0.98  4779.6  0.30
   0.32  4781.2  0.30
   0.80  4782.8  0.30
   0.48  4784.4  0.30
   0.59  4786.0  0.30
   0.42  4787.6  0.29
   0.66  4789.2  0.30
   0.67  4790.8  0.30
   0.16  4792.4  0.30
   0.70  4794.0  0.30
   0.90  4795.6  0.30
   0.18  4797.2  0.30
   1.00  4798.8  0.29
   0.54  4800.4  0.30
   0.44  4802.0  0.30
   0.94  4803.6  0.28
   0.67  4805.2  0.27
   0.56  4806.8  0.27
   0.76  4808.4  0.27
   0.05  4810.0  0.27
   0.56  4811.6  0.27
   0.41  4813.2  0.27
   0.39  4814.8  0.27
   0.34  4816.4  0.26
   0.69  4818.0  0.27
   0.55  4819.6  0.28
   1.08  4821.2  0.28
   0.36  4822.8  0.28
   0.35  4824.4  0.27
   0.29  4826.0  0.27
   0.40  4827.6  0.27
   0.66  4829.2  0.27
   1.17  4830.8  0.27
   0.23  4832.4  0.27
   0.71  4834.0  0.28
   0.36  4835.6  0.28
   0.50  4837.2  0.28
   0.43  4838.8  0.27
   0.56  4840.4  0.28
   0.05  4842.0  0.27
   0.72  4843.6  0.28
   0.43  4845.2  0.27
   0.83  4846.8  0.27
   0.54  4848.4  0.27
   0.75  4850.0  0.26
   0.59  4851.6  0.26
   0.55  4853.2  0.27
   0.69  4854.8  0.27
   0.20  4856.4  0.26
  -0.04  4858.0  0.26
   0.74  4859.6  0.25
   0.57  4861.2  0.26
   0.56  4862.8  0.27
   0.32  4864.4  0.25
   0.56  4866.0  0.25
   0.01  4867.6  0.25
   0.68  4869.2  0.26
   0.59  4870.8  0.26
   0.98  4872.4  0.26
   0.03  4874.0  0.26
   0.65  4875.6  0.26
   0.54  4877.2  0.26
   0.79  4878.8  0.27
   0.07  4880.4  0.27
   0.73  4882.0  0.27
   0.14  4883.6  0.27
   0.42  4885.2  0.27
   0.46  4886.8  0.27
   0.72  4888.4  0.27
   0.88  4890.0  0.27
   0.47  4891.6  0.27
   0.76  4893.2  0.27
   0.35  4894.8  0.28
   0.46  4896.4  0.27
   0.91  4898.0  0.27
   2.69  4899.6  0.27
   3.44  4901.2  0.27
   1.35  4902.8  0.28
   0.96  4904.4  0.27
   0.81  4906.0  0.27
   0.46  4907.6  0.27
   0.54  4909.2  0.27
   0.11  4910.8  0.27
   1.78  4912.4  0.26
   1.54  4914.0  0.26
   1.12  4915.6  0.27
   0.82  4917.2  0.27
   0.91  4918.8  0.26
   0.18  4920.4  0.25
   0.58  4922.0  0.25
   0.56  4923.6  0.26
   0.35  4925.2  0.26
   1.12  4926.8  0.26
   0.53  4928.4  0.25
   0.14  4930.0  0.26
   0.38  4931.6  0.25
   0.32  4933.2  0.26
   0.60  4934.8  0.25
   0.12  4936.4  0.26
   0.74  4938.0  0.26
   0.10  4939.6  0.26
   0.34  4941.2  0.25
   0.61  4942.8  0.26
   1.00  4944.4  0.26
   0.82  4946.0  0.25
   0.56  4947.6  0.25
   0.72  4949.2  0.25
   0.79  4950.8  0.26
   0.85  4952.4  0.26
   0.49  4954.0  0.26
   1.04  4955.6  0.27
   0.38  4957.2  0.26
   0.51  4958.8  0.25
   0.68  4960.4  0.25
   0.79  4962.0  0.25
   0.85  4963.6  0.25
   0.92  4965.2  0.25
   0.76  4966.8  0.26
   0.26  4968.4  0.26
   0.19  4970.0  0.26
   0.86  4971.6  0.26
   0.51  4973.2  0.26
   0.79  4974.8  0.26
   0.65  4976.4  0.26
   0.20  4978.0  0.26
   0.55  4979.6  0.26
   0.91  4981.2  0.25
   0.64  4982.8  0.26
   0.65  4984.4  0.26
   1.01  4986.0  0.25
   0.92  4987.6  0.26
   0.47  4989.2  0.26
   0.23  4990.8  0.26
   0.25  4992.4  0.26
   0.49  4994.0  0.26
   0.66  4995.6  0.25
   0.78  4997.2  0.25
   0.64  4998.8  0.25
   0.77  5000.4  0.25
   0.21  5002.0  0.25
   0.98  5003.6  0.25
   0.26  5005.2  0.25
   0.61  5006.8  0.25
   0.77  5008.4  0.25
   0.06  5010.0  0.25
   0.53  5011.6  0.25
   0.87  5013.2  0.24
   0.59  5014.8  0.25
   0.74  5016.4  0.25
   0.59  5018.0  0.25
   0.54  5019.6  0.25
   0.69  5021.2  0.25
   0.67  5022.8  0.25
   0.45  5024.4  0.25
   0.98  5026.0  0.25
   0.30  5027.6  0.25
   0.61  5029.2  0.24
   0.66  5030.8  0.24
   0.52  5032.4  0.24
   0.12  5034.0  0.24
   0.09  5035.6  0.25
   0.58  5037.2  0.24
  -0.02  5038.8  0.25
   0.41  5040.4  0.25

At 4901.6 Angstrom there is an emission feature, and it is Mg II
